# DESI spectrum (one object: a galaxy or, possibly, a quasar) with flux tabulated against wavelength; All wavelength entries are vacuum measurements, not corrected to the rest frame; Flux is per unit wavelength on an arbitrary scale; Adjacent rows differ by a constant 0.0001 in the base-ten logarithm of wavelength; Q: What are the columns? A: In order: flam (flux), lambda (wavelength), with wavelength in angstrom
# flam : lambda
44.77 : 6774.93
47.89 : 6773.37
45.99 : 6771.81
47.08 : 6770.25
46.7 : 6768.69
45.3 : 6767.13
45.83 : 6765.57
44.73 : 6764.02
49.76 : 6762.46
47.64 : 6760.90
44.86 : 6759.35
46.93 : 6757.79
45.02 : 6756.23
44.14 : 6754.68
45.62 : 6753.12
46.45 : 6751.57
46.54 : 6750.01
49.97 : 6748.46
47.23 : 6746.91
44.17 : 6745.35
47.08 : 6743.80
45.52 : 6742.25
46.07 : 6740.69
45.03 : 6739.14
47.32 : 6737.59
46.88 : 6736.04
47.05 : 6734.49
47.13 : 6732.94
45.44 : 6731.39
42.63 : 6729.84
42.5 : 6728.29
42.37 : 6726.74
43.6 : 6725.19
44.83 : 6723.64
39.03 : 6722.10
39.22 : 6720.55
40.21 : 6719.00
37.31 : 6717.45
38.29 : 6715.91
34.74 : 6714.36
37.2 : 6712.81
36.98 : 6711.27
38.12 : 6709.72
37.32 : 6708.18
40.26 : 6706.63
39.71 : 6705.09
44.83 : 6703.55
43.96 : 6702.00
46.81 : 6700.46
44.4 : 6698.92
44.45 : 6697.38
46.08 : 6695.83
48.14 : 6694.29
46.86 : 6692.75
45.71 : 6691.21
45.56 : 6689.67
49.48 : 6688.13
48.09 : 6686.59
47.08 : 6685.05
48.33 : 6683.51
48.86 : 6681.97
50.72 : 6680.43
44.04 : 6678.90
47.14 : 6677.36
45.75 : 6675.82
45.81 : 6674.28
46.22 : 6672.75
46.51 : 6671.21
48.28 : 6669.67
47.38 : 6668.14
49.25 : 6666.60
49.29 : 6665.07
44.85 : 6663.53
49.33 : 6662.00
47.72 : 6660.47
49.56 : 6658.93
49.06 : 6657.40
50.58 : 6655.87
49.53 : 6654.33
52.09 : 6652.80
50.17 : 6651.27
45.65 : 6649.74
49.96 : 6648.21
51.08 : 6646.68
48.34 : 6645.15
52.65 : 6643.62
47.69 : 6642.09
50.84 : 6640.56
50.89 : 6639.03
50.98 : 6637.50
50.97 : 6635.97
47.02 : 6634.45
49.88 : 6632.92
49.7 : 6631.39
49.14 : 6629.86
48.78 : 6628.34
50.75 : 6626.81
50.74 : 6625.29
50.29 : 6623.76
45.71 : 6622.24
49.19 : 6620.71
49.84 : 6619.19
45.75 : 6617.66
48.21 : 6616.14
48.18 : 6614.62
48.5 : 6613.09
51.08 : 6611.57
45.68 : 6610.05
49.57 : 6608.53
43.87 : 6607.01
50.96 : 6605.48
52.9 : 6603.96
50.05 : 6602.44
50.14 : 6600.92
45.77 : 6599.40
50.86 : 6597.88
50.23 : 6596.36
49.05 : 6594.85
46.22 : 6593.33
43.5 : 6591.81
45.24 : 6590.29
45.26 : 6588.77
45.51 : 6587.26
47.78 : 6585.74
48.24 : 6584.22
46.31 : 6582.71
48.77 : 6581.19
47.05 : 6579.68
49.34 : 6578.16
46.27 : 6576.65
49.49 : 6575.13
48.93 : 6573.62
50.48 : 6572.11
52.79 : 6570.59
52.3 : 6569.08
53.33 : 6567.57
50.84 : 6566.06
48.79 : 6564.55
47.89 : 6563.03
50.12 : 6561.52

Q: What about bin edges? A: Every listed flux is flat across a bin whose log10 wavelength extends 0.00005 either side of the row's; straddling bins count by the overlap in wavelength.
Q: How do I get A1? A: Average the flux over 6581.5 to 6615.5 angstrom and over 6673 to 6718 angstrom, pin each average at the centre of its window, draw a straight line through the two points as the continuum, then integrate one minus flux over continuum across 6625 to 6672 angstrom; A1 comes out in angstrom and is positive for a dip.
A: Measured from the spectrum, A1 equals -3.5 angstrom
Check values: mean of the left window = 48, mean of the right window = 43.9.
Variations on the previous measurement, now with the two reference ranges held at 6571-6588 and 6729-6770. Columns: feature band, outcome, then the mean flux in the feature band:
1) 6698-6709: 1.00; 42.5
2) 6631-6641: -0.54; 50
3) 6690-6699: 0.15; 46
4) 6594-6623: -0.56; 48.7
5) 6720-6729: 0.87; 42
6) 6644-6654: -0.50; 49.7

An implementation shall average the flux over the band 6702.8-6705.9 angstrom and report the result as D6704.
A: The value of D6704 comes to 42.3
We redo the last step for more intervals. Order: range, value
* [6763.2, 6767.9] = 45.4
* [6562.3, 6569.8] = 50.6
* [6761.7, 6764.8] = 47.3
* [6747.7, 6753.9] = 47.1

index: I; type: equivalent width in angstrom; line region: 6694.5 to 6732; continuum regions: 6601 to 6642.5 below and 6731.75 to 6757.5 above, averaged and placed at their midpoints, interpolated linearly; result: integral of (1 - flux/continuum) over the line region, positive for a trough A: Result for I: 4.55 angstrom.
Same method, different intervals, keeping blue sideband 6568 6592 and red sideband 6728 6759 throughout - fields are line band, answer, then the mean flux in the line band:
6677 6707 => 0.37 angstrom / 46.1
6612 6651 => -1.49 angstrom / 49.3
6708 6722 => 2.58 angstrom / 37.8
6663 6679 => 0.00 angstrom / 46.9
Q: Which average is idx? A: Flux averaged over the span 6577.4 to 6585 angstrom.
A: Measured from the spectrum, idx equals 48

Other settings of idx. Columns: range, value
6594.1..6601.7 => 49.3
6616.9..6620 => 47.8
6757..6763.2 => 47.2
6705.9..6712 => 38.1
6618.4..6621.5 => 49.3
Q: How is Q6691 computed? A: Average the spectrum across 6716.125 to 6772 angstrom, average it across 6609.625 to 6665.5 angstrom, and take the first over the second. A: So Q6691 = 0.9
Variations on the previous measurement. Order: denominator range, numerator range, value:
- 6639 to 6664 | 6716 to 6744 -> 0.88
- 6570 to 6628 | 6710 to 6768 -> 0.91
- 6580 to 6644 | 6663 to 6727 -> 0.91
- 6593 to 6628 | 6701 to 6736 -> 0.84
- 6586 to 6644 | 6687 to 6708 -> 0.92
